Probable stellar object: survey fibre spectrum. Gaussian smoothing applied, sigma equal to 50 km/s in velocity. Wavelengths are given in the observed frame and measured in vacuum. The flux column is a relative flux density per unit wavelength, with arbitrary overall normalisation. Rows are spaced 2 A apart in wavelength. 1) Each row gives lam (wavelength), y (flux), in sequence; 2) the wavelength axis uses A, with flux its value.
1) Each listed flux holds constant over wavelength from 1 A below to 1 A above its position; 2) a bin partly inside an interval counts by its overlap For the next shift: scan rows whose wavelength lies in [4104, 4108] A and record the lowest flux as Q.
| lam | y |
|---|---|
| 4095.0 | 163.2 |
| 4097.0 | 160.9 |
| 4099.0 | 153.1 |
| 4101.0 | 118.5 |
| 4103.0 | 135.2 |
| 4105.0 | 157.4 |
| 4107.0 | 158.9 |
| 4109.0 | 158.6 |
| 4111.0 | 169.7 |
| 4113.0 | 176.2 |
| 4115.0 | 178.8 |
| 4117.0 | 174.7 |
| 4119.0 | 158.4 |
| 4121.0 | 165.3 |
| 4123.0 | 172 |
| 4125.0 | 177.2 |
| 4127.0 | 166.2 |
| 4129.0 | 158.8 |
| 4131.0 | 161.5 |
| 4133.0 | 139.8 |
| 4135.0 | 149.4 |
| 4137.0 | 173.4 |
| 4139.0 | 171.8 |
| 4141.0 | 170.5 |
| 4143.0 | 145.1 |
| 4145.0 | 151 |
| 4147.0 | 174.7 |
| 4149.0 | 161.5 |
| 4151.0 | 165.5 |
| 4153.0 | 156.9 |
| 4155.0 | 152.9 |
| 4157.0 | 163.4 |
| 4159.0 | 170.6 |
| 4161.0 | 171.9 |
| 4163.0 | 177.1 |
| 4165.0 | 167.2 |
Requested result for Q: 157.4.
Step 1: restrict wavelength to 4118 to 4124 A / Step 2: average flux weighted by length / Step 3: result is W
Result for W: 165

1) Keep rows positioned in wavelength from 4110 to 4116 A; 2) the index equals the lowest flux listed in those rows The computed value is 169.7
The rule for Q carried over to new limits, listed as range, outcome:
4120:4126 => 165.3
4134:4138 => 149.4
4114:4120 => 158.4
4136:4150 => 145.1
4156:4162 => 163.4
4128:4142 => 139.8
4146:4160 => 152.9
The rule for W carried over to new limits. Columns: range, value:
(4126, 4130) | 162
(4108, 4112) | 164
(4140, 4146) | 156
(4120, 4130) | 168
